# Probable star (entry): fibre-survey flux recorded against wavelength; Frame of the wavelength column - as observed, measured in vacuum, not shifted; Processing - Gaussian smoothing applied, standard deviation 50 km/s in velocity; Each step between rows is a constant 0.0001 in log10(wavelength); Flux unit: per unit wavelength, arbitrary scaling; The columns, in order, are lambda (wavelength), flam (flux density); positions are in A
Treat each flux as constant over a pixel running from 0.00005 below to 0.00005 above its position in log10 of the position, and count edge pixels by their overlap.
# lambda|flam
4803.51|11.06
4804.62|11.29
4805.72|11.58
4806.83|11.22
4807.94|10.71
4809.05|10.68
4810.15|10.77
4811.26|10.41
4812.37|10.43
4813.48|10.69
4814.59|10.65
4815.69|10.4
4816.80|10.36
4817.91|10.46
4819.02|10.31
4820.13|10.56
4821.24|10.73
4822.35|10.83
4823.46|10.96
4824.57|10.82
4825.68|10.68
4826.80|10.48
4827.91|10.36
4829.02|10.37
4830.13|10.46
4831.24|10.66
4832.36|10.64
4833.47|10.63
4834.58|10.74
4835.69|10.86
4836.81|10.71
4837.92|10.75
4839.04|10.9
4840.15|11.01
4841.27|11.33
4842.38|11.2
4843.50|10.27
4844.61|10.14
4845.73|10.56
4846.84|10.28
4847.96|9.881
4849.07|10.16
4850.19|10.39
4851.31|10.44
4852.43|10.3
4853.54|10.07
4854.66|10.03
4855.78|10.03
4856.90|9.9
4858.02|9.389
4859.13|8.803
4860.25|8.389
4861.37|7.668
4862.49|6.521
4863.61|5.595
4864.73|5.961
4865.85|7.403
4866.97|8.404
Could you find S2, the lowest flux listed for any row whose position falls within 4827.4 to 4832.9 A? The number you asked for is 10.36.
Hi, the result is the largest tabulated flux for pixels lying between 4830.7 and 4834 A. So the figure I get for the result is 10.66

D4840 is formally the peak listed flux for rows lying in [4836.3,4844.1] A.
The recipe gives 11.33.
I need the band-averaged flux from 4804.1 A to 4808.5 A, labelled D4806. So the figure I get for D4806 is 11.2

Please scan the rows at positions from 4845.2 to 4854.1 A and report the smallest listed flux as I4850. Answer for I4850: 9.881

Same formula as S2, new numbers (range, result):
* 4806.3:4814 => 10.41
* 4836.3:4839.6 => 10.71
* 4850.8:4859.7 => 8.803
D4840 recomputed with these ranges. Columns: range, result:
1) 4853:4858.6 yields 10.07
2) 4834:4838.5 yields 10.86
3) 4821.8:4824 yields 10.96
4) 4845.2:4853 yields 10.56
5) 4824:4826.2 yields 10.82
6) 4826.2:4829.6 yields 10.48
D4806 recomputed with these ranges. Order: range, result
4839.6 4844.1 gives 10.9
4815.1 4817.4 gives 10.4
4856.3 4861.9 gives 8.85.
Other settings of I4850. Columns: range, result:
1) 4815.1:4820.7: 10.31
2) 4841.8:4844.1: 10.27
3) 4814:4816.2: 10.4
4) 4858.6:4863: 6.521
